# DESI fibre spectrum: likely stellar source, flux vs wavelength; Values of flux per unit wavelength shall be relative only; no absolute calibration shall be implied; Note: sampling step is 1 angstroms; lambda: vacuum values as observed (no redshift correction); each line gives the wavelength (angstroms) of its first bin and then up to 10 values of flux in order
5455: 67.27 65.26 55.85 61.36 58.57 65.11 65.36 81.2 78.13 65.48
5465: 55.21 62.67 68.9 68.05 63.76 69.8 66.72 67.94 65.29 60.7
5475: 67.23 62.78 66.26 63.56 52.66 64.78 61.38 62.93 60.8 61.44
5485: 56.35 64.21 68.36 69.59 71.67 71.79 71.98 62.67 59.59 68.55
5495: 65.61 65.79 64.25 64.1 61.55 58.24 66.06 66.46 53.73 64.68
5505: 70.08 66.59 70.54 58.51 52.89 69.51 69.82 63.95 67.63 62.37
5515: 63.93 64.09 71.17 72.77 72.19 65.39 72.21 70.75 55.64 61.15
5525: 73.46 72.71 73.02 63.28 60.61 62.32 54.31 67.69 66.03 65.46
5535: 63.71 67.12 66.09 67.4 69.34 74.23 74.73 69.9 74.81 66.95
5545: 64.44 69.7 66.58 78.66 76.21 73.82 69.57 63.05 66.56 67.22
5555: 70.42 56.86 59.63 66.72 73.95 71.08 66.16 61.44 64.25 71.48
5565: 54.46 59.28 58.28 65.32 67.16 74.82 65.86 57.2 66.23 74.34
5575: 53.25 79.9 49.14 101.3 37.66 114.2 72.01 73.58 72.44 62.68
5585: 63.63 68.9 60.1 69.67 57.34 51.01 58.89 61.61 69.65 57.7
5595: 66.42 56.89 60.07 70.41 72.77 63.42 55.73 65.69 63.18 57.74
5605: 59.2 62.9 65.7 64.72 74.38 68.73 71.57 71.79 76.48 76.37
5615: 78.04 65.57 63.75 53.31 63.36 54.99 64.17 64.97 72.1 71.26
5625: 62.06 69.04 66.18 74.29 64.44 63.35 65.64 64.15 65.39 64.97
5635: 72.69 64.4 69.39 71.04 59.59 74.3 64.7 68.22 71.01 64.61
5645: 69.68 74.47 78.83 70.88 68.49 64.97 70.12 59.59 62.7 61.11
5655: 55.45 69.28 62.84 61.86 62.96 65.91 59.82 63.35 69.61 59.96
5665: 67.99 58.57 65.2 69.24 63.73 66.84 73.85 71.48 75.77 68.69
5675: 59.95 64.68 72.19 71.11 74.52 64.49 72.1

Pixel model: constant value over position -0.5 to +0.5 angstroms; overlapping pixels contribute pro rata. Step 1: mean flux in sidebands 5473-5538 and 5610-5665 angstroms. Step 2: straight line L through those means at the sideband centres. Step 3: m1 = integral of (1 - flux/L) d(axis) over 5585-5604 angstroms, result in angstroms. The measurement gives 1.0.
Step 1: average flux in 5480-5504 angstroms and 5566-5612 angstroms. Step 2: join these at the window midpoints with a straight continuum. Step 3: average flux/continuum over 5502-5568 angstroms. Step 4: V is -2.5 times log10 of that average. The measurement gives -0.03 mag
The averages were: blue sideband 64.2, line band 66.5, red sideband 65.8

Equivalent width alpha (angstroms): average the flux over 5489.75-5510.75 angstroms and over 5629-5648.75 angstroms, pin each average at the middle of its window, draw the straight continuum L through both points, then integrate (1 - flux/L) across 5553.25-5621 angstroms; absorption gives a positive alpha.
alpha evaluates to 0.97 angstroms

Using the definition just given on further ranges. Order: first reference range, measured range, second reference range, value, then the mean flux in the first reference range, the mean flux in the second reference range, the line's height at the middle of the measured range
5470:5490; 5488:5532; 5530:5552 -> 0.5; 64.3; 68.6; 66.4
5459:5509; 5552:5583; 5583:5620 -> -1.2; 64.9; 64.7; 64.7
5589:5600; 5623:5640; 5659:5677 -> -0.7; 62.3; 66.2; 64.3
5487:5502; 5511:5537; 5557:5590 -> 0.0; 65.9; 66.9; 66.3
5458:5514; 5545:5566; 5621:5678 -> -0.5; 64.9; 66.8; 65.7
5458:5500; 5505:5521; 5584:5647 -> -0.3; 65.1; 65.8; 65.3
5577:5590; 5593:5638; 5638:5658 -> 1.4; 69.5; 66.9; 68.2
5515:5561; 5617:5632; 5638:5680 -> 0.5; 67.8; 66.8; 67.1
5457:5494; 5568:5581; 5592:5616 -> -0.8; 65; 66.4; 66.1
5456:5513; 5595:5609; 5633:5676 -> 0.5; 64.7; 66.6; 66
